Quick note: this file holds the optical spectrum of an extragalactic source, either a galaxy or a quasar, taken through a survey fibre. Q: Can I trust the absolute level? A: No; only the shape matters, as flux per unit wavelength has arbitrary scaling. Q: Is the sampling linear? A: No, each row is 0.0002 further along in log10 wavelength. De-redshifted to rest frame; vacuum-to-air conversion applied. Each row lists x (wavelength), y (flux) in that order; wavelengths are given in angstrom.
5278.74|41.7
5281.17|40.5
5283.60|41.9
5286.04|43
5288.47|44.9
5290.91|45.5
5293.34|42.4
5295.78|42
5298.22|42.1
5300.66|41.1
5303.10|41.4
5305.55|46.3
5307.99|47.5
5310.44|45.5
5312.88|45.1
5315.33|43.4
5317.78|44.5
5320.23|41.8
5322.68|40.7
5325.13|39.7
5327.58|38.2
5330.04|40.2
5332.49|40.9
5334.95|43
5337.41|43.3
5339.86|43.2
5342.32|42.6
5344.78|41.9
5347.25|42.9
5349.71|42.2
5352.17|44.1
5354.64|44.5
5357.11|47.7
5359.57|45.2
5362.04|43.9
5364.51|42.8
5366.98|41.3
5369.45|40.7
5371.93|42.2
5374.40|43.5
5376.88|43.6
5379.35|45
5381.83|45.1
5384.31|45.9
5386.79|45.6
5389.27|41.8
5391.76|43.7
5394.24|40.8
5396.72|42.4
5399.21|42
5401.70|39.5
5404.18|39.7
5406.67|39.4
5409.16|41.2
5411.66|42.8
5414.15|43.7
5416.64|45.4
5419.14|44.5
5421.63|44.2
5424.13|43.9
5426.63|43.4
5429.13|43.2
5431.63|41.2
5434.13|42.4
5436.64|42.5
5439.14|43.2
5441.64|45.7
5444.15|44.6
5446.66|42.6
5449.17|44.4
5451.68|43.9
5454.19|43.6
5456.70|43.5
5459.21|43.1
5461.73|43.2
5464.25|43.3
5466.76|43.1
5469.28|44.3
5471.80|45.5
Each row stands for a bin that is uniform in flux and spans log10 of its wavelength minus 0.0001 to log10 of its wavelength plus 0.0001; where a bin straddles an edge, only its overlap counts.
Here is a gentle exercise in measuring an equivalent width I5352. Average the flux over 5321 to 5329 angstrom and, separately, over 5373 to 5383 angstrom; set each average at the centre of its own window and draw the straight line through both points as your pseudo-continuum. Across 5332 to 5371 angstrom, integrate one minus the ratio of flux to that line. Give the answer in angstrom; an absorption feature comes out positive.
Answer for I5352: -1.1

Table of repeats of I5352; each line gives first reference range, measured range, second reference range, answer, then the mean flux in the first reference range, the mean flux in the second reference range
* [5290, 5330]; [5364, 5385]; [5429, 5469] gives -0.10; 42.8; 43.4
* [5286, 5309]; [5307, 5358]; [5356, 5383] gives 0.85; 43.6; 43.7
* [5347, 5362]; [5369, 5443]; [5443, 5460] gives 1.86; 44.5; 43.7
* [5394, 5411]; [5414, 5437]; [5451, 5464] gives -0.87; 40.8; 43.4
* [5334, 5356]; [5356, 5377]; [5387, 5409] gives -0.49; 43.1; 41.4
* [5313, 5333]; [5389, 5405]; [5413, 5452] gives 0.56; 41.4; 43.7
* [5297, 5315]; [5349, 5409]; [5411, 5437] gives 0.94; 44.1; 43.4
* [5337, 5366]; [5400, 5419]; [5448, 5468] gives 0.76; 43.7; 43.5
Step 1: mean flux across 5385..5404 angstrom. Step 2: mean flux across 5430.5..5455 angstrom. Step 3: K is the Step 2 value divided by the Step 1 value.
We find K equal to 1.03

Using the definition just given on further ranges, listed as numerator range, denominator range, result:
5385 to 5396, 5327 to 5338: 1.05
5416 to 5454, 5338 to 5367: 1.00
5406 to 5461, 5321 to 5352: 1.04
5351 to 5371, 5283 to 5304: 1.02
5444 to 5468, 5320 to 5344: 1.05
